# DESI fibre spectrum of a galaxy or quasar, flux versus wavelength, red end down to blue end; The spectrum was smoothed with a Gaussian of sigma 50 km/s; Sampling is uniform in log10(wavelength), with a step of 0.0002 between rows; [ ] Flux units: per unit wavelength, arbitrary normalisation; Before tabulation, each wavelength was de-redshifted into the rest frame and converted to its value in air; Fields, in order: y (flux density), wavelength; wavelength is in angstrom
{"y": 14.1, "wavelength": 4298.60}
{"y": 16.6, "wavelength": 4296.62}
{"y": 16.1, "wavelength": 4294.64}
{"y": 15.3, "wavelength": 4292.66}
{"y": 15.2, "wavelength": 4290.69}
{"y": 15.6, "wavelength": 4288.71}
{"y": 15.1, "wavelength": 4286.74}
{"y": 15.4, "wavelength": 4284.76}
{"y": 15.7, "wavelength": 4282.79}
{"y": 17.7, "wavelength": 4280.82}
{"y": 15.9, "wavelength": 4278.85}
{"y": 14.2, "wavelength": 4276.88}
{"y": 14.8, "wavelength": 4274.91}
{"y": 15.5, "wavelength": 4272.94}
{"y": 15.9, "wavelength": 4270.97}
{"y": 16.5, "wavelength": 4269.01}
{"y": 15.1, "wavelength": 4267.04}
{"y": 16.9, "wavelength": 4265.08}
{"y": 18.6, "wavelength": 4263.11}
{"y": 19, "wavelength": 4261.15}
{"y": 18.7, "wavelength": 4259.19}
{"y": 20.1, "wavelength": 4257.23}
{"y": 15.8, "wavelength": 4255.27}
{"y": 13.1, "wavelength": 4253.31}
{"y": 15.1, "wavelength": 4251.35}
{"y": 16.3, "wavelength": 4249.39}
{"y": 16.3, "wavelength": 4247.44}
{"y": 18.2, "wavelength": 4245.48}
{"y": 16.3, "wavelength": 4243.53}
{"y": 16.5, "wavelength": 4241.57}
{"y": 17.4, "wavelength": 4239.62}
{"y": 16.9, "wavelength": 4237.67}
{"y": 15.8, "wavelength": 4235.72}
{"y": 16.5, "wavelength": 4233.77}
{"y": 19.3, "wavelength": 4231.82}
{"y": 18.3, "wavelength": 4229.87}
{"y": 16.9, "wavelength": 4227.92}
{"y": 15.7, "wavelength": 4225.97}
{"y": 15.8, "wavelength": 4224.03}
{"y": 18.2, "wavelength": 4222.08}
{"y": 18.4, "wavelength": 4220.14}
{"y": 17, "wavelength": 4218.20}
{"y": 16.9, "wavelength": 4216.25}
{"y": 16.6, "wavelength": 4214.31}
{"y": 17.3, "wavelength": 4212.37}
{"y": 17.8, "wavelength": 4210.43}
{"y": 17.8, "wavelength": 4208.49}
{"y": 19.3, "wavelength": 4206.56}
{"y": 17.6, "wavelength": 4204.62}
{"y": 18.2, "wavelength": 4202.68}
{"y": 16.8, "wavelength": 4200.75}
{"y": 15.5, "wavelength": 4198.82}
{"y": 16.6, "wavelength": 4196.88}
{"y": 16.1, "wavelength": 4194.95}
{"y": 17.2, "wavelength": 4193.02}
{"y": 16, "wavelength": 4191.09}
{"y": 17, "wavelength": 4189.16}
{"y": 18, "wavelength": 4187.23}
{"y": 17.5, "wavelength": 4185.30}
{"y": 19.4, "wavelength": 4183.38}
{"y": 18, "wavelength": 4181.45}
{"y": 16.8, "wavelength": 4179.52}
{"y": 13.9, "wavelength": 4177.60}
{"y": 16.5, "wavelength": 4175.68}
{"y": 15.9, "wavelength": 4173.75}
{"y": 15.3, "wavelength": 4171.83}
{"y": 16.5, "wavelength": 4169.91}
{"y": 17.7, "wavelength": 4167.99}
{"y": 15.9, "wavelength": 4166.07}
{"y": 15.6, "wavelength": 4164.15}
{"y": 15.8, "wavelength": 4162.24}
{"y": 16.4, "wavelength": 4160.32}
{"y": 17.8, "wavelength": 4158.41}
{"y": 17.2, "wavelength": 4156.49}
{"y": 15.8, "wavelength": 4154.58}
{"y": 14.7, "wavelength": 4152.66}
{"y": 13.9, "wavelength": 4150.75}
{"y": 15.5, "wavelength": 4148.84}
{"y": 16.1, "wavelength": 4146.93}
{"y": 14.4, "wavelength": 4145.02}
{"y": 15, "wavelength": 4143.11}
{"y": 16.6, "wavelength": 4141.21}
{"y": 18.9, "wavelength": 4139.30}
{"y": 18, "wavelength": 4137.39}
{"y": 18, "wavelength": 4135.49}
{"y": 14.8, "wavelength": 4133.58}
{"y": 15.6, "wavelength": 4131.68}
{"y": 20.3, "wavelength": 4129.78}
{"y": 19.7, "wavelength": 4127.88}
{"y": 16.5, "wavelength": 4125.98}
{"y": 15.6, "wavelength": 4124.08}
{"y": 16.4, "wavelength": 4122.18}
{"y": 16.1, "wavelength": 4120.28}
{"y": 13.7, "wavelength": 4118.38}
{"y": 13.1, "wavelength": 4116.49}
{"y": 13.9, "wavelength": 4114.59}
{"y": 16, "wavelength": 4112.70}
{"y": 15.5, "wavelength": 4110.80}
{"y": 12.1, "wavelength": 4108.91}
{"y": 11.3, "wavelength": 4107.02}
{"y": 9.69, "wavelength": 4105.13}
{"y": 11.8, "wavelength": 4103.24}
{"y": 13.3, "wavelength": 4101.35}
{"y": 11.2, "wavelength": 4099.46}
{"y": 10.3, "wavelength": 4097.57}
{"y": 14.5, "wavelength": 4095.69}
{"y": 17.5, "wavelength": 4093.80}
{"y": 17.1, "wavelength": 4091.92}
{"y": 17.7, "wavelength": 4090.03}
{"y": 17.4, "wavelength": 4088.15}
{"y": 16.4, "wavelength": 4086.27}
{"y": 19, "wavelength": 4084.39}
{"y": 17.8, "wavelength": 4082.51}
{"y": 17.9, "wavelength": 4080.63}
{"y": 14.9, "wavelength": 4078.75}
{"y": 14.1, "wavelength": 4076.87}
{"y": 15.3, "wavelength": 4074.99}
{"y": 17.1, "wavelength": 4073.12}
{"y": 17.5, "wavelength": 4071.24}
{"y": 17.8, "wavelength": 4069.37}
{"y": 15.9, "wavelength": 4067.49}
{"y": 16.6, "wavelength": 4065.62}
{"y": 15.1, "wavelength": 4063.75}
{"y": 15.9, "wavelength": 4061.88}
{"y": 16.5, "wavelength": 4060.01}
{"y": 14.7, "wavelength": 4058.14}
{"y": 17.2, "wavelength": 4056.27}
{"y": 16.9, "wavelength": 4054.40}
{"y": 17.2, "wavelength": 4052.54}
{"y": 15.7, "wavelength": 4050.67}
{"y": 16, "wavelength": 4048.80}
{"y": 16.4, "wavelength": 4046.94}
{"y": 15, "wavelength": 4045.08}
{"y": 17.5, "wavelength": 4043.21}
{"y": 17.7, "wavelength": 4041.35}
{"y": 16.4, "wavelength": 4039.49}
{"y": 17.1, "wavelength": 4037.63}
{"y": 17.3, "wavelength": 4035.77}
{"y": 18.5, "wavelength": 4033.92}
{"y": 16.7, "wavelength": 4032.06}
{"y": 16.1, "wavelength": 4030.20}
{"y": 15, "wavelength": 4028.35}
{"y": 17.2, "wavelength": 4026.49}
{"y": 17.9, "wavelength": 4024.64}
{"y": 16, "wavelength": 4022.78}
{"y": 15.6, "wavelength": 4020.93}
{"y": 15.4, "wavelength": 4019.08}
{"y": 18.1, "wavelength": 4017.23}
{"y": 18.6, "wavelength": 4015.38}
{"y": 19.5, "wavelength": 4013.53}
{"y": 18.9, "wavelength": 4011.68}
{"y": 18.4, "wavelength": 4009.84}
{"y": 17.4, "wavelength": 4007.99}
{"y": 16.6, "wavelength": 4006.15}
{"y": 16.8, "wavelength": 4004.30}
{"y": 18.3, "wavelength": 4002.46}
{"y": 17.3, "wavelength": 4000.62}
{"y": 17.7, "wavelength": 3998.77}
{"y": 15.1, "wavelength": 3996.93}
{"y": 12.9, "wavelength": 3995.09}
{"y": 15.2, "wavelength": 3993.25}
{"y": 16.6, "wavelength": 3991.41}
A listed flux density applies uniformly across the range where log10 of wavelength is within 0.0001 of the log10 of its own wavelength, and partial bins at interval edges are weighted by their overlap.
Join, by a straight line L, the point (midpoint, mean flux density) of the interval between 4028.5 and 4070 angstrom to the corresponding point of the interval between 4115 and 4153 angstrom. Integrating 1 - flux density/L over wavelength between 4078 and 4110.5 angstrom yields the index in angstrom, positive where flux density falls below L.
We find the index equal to 3.2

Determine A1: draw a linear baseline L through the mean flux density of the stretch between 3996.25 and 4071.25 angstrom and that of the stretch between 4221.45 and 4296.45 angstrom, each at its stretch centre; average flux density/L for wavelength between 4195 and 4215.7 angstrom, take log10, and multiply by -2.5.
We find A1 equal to -0.047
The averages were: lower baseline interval 16.9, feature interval 17.3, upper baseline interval 16.5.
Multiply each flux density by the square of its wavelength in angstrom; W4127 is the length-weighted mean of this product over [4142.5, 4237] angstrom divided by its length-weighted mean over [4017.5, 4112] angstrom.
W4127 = 1.12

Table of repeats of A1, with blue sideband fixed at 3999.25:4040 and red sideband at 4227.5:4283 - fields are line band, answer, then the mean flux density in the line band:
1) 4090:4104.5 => 0.23 mag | 13.8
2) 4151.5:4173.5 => 0.04 mag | 16.2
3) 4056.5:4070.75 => 0.06 mag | 16.2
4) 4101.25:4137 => 0.14 mag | 15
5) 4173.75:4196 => 0.00 mag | 16.9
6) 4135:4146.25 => 0.01 mag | 16.8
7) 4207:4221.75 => -0.05 mag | 17.5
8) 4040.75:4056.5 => 0.04 mag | 16.6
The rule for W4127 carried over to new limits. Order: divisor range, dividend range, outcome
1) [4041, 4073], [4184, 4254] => 1.12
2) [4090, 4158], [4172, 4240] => 1.17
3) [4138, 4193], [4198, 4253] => 1.07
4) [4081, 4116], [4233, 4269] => 1.24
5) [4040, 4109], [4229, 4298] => 1.15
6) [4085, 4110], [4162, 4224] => 1.28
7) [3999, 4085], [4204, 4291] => 1.10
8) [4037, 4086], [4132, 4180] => 1.02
